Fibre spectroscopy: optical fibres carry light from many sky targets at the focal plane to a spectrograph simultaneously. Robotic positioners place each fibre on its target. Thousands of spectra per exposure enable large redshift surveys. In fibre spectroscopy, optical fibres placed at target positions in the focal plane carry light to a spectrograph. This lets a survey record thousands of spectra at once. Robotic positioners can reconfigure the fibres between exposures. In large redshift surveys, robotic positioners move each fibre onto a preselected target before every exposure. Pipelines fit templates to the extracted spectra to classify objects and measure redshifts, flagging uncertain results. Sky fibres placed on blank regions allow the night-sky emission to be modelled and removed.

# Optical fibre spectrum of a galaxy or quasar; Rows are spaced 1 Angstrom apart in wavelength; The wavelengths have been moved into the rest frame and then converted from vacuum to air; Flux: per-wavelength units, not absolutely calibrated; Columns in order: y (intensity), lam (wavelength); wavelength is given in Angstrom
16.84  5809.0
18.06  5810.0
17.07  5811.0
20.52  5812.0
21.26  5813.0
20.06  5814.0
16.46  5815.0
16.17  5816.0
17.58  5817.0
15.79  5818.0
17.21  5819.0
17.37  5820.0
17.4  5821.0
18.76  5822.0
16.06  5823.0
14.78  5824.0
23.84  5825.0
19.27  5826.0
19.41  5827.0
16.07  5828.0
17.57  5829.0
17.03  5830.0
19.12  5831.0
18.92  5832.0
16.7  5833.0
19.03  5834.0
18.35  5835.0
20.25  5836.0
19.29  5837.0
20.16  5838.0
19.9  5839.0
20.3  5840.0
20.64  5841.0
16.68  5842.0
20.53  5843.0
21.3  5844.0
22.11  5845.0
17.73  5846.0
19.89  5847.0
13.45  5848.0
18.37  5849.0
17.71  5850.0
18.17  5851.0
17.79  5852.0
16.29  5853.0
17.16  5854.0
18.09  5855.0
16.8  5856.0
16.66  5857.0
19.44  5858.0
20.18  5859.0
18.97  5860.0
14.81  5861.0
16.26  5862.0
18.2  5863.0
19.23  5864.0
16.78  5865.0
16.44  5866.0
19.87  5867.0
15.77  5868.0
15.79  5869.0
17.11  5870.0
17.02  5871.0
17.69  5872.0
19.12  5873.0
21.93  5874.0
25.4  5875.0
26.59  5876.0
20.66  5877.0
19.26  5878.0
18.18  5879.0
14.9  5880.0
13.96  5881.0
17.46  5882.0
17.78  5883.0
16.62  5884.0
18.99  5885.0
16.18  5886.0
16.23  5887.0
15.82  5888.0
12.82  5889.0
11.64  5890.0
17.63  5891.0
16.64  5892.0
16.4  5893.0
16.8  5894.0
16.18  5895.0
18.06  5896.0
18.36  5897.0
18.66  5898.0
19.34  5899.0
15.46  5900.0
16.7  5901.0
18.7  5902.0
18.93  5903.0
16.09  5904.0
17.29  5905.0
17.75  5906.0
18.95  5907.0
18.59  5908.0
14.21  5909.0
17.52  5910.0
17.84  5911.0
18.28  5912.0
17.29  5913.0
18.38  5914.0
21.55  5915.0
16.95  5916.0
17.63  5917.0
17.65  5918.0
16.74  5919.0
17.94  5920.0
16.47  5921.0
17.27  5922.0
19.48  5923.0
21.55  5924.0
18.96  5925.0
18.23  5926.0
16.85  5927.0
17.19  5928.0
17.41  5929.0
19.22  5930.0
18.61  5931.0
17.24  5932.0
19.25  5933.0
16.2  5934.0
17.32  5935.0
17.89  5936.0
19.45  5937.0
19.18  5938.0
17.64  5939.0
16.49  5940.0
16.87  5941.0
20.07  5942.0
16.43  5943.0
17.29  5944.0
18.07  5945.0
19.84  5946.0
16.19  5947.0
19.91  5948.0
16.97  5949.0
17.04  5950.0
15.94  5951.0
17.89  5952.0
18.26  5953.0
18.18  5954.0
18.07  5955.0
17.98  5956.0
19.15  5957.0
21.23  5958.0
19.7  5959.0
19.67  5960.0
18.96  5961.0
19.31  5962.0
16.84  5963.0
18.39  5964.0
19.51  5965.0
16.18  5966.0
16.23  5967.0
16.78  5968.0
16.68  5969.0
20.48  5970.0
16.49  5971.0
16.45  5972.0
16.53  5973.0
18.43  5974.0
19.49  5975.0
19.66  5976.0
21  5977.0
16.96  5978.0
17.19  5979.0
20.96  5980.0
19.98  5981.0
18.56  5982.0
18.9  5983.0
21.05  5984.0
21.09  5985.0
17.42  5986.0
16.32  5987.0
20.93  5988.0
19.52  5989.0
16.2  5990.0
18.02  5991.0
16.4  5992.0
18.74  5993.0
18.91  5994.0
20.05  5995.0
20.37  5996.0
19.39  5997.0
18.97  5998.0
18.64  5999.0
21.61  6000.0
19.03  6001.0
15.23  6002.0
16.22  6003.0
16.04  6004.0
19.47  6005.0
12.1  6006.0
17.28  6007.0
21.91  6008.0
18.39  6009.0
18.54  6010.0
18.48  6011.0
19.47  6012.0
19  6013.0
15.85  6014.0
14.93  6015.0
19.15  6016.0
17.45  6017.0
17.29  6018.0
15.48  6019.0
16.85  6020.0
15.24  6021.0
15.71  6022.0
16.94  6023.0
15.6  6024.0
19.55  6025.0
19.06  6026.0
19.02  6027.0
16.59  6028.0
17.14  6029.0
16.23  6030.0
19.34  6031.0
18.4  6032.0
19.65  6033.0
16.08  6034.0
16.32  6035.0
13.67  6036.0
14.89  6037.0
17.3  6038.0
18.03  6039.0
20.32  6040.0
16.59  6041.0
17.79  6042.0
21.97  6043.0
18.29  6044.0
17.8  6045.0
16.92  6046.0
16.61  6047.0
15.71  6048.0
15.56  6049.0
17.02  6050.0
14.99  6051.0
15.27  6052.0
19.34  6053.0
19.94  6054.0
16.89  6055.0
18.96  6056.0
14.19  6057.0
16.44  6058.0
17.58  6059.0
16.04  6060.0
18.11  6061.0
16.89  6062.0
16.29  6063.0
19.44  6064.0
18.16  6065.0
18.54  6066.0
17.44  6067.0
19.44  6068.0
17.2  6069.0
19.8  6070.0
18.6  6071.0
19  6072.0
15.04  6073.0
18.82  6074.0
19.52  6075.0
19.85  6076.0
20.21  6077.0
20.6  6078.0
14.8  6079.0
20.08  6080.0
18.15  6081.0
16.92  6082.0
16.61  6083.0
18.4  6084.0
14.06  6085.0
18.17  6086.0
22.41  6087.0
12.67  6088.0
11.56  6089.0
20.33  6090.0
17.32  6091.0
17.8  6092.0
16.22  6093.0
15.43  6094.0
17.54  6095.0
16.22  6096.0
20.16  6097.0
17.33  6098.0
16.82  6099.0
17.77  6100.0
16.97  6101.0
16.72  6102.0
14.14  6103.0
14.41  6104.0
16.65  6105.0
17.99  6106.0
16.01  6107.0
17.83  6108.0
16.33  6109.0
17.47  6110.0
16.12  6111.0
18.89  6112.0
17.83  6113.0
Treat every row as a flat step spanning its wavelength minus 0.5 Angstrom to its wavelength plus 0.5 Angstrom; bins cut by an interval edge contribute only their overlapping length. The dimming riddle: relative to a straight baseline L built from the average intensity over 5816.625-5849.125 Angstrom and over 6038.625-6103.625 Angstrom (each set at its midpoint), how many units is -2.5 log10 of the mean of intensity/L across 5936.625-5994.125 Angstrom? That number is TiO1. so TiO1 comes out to -0.020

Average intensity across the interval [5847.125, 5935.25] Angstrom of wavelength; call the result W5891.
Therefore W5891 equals 17.7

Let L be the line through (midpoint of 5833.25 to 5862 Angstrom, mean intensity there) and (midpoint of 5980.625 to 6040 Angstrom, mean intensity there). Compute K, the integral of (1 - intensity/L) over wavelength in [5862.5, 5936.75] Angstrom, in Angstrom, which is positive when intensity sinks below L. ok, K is 2.2 Angstrom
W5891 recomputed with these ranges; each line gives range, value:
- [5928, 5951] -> 17.9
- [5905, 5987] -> 18.2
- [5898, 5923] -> 17.7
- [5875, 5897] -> 17.3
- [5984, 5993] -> 18.4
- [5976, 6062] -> 17.8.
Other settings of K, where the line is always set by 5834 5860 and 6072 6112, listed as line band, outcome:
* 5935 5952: 0.30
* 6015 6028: 0.38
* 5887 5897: 1.36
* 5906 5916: 0.18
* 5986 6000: -0.68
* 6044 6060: 0.55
